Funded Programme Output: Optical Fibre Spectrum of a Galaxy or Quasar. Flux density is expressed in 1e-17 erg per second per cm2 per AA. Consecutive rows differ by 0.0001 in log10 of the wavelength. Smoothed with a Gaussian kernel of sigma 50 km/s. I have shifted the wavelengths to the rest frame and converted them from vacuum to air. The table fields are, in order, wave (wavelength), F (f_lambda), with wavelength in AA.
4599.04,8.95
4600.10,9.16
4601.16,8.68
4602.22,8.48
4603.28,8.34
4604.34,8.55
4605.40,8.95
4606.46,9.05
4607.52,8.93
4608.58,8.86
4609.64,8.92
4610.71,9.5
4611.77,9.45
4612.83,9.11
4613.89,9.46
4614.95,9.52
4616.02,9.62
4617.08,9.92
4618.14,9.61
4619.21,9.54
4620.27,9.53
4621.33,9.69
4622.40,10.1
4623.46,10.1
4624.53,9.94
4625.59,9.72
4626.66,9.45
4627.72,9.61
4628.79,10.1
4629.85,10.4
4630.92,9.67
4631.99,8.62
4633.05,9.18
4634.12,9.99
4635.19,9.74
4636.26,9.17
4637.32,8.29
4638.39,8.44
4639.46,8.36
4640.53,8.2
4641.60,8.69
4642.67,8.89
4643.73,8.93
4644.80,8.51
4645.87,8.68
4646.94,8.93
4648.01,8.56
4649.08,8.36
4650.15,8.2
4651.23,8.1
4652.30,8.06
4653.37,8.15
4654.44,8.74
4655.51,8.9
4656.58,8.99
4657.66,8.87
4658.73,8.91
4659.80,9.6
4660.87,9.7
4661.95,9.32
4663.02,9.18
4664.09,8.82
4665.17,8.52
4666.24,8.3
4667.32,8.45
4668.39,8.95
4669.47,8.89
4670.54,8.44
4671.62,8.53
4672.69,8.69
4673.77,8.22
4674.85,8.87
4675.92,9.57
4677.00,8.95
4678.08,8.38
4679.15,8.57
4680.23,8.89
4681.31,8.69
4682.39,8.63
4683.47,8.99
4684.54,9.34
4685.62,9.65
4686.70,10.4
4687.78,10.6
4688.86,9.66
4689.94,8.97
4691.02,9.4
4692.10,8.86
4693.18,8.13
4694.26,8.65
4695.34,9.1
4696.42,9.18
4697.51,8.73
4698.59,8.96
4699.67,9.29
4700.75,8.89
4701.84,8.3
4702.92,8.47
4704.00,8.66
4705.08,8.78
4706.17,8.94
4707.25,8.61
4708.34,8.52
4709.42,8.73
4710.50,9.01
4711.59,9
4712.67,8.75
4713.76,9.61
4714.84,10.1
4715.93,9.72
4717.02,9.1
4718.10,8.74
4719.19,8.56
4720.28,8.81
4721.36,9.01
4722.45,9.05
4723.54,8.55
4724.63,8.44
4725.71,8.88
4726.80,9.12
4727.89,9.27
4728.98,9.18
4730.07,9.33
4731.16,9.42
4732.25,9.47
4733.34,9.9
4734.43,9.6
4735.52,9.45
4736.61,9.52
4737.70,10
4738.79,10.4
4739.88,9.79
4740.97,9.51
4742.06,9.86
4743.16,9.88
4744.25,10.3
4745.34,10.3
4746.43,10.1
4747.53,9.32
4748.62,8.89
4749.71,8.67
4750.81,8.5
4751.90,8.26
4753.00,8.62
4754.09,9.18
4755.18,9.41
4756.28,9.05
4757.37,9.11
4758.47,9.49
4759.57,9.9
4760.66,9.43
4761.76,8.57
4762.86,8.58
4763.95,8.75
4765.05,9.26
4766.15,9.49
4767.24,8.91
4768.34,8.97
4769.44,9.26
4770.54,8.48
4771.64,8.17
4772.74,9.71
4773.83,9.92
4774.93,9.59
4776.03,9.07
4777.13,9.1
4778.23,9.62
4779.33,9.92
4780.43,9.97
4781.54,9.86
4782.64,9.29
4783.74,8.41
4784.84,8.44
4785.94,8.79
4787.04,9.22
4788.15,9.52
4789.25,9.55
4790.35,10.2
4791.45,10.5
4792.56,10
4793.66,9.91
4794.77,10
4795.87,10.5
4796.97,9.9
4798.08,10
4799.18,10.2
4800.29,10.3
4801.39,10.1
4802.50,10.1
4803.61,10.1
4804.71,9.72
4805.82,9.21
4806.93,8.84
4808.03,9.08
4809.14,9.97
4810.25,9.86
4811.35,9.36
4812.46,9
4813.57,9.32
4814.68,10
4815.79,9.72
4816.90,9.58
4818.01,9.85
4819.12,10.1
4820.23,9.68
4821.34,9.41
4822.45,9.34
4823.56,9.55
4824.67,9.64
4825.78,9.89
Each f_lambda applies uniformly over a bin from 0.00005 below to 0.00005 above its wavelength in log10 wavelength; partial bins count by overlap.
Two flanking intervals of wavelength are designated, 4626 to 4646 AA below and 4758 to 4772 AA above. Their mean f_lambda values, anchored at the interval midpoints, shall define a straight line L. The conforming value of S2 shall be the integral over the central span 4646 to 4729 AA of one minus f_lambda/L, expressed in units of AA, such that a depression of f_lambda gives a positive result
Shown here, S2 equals 1.6 AA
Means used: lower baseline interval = 9.11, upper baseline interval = 9.03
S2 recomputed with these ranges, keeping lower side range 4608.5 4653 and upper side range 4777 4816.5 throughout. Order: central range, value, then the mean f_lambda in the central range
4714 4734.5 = 0.61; 9.17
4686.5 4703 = 0.48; 9.09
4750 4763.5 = 0.77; 9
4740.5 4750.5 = -0.12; 9.62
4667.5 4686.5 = 0.93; 8.86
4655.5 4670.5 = 0.54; 8.94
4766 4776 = 0.46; 9.16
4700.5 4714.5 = 0.89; 8.81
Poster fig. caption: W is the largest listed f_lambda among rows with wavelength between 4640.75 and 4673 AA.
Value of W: 9.7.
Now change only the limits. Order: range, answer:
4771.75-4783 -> 9.97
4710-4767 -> 10.4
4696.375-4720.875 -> 10.1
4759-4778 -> 9.92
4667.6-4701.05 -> 10.6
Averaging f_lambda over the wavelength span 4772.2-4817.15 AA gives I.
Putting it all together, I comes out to 9.65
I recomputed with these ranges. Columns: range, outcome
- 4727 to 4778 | 9.33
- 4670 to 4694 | 9.02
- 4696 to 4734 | 9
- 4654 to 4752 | 9.1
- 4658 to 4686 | 8.88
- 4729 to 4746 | 9.77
